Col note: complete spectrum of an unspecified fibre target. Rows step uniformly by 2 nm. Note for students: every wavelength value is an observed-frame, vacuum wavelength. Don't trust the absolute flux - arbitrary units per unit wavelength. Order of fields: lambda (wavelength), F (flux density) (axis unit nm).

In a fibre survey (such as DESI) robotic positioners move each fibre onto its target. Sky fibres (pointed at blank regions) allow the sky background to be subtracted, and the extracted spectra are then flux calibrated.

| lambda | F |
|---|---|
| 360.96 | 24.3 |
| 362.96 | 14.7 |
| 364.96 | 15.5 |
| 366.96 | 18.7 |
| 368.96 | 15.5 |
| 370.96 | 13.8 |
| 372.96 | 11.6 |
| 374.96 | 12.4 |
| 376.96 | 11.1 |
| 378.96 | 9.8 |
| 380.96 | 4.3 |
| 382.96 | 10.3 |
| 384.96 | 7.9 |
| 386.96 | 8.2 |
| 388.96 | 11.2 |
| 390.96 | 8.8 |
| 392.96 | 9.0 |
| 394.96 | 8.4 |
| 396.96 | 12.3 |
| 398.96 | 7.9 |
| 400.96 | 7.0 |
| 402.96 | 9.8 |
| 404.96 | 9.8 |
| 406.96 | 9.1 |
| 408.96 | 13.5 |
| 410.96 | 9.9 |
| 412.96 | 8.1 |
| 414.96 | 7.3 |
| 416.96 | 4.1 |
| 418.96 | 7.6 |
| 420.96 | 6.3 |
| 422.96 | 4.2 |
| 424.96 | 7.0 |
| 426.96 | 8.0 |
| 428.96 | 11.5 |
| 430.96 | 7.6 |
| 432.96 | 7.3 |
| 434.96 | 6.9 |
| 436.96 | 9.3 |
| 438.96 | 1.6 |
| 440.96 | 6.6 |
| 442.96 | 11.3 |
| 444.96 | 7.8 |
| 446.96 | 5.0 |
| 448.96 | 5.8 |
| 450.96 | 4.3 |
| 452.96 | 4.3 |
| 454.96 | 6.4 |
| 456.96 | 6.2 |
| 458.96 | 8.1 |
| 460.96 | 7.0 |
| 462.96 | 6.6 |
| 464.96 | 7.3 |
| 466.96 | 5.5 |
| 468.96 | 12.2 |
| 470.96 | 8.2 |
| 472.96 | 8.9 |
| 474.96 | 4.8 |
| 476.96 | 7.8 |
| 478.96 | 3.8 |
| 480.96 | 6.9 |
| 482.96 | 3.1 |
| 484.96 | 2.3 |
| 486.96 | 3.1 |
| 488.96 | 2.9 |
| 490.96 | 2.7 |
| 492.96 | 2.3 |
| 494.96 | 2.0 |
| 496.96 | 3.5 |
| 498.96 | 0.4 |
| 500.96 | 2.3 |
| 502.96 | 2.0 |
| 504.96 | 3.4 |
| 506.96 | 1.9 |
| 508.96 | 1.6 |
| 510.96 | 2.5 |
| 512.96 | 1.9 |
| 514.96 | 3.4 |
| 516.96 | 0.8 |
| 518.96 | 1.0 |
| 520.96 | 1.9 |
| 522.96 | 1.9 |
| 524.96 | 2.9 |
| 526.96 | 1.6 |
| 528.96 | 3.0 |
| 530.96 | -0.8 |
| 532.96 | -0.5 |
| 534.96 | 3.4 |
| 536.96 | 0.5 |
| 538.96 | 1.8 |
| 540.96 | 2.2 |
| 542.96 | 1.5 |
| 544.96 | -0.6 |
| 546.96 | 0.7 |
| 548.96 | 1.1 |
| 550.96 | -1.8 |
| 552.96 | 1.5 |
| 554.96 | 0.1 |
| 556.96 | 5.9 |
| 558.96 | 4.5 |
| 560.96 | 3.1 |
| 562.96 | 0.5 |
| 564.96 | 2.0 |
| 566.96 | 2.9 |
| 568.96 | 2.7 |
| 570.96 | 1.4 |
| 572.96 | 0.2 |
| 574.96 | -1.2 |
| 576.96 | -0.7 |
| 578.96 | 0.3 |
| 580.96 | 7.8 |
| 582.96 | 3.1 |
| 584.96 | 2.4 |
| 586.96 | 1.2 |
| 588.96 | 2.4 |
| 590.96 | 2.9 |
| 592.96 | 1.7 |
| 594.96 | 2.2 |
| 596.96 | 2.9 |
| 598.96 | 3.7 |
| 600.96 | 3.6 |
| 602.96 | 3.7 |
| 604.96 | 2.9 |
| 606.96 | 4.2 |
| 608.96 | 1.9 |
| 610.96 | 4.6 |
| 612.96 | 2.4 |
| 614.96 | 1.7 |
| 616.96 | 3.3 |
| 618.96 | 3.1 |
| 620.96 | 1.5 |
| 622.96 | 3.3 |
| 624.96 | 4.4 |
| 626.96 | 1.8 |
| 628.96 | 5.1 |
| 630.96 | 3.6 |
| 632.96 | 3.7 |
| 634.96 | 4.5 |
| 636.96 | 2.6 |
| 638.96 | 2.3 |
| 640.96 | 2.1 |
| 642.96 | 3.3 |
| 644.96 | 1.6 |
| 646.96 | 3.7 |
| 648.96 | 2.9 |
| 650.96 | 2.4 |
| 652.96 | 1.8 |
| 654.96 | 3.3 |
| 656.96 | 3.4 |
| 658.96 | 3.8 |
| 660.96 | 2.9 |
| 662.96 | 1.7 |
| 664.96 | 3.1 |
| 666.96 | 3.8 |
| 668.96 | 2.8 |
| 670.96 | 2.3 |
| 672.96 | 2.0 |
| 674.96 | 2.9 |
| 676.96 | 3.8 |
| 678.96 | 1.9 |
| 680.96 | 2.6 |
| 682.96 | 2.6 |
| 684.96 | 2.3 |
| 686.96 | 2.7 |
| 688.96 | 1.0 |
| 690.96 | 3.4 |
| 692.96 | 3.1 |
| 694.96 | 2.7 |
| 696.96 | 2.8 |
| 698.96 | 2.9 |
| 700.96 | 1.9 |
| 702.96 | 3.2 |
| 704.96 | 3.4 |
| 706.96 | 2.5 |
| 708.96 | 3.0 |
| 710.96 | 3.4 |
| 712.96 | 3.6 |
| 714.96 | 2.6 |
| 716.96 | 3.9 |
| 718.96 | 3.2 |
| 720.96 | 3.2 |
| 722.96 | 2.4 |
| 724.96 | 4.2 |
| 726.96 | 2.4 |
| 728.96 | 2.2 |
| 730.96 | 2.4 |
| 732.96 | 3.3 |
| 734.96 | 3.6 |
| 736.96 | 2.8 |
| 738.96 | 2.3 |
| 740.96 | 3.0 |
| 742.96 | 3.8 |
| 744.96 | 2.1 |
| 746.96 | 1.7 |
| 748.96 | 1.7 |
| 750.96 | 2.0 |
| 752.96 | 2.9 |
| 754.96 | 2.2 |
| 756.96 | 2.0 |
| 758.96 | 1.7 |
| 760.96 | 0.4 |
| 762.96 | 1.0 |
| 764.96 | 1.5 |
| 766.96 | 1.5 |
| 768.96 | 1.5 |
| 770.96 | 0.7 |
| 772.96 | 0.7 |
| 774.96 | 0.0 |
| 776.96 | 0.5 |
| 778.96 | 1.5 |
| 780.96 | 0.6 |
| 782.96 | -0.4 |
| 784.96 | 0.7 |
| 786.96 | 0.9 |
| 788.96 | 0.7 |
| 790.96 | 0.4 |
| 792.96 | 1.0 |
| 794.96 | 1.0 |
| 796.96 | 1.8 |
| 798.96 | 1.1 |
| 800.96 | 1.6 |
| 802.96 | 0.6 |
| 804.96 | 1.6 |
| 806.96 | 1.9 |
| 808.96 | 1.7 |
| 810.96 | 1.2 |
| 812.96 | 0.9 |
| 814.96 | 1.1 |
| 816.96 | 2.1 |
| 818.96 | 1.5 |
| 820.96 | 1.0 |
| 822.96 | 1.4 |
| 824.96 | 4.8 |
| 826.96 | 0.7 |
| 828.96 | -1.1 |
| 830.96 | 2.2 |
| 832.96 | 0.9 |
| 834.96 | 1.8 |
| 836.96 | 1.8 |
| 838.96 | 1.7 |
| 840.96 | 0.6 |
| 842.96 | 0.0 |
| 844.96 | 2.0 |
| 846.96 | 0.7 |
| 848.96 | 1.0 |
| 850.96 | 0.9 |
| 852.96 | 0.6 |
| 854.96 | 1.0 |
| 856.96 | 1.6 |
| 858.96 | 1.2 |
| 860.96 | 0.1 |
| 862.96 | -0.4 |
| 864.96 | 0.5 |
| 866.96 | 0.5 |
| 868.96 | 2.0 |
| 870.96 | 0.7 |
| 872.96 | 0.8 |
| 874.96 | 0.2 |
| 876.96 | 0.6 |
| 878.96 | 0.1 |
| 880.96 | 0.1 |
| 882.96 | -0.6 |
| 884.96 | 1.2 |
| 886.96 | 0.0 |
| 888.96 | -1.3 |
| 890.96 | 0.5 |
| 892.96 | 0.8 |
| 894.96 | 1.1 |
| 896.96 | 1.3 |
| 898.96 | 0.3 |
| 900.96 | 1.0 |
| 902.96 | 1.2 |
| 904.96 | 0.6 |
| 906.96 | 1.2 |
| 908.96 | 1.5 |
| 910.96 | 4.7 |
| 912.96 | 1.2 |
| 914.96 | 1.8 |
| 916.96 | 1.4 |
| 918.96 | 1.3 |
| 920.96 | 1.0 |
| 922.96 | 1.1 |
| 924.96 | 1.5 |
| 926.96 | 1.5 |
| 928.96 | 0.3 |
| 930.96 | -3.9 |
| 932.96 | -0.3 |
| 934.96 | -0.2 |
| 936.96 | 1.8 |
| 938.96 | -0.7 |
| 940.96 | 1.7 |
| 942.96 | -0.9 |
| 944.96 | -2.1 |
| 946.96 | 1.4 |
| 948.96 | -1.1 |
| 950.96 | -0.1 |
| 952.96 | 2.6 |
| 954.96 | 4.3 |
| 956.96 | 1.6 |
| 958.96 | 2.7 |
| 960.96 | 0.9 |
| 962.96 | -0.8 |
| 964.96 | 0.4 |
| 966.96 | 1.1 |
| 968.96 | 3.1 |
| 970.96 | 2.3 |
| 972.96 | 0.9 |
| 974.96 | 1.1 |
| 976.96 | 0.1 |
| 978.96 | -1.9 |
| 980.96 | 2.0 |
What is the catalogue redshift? 0.258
